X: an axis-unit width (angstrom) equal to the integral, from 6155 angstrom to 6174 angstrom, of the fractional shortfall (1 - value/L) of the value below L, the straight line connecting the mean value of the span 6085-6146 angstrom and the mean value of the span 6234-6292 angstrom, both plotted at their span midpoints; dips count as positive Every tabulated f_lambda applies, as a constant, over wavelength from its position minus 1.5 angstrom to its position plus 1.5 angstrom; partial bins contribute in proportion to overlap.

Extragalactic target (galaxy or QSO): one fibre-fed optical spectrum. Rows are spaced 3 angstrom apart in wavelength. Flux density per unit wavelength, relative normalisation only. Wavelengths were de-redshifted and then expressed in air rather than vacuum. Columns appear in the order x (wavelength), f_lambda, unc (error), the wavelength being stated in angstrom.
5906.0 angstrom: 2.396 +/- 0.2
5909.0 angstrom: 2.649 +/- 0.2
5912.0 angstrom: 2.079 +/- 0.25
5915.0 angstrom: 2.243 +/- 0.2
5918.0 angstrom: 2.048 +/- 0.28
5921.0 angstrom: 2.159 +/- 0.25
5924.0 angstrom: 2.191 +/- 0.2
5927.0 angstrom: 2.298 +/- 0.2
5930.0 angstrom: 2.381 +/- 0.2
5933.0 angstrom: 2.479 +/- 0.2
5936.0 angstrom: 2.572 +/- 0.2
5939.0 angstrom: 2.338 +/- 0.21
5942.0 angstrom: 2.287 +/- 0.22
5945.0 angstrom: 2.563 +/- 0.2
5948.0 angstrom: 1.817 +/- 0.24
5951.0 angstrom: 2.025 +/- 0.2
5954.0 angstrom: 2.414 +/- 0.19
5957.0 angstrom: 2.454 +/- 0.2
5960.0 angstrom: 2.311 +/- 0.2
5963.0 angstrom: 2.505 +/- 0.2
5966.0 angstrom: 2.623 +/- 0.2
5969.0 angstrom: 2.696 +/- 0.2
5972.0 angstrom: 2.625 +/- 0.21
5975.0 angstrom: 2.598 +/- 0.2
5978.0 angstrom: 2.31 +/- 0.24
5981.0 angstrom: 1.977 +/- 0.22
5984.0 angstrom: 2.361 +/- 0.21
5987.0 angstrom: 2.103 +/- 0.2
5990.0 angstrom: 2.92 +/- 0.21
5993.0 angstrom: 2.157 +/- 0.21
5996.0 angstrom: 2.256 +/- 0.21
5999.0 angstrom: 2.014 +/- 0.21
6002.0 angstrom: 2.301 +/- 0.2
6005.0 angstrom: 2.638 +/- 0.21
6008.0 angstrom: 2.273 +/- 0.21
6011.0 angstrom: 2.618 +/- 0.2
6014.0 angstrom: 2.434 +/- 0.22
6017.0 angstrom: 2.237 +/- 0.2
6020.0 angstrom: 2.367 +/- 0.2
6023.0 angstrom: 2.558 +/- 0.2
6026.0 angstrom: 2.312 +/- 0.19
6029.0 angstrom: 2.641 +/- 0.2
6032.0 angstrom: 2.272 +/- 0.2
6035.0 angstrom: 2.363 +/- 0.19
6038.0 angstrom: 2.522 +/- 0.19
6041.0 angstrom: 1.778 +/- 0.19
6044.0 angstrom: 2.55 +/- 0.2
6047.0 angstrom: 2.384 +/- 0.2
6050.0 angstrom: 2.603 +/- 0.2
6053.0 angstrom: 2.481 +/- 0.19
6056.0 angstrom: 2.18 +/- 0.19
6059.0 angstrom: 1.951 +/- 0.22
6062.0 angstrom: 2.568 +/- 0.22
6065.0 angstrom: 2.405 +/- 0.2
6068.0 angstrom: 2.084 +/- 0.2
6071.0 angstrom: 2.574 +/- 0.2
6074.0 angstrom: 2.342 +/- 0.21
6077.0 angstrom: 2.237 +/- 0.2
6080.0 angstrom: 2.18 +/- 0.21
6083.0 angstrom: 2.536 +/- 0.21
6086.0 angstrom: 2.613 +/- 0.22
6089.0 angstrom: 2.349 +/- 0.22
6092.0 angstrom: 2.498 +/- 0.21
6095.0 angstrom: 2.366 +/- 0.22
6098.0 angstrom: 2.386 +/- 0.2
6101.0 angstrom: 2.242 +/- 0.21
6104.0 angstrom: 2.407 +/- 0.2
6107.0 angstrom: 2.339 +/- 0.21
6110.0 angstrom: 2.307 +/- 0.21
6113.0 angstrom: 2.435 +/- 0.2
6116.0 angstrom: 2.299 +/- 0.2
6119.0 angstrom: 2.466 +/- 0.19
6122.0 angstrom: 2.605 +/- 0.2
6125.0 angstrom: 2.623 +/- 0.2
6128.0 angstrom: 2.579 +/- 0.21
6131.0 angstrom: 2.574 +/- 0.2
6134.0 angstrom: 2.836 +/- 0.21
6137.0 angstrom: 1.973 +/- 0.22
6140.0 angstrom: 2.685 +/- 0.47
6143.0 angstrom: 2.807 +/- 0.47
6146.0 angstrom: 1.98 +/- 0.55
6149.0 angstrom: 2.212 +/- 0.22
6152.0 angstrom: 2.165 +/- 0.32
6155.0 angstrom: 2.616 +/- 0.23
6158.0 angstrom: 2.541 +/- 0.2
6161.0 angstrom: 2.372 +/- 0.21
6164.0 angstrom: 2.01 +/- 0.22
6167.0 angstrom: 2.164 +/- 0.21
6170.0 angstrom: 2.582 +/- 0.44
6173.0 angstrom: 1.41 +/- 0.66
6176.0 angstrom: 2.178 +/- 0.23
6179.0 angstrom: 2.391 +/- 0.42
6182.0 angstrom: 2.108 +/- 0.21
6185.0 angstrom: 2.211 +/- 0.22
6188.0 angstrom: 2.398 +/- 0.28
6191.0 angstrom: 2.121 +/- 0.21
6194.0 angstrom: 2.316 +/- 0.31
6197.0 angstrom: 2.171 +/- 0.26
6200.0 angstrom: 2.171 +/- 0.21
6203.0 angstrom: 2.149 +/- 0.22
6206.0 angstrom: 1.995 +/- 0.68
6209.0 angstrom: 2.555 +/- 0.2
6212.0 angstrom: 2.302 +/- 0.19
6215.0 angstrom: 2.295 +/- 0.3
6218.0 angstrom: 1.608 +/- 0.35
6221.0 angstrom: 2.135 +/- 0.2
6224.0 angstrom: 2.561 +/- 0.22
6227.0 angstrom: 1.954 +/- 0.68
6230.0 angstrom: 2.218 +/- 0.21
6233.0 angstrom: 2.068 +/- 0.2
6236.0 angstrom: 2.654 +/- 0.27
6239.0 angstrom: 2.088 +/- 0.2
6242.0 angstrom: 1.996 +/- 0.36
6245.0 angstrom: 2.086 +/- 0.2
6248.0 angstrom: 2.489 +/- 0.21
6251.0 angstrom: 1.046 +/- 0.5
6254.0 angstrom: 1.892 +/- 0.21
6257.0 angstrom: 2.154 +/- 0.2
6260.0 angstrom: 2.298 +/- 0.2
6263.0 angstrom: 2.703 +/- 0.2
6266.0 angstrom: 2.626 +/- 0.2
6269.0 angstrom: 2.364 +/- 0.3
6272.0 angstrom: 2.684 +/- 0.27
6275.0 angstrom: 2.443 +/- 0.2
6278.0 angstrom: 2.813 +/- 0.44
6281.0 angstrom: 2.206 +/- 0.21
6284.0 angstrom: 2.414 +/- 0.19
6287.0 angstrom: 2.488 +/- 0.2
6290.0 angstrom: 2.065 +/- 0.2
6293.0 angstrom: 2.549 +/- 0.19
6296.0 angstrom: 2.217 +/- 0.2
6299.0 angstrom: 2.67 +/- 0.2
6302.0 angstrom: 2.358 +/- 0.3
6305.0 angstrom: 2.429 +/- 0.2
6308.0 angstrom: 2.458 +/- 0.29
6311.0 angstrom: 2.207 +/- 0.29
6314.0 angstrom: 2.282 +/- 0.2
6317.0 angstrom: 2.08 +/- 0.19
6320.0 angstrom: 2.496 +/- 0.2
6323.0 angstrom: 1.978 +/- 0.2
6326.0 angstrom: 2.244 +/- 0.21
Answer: 1.3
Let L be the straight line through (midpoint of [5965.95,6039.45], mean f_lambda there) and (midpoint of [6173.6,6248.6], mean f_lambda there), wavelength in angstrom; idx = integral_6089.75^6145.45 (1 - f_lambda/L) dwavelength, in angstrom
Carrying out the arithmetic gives -4.14 angstrom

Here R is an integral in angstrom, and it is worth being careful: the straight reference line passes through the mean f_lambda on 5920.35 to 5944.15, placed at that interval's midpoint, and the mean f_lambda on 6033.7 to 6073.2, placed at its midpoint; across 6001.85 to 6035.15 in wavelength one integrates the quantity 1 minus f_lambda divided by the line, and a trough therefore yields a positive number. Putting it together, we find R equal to -1.1 angstrom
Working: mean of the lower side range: 2.35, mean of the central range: 2.42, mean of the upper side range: 2.34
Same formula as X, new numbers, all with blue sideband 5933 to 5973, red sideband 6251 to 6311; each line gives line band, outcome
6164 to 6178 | 1.74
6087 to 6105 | 0.07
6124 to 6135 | -1.20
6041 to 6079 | 0.87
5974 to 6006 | 1.04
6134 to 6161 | -0.15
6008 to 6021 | -0.01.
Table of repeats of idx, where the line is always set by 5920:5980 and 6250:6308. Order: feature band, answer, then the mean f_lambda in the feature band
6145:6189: 2.58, 2.22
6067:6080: 0.37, 2.3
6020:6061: 0.28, 2.36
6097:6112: 0.19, 2.34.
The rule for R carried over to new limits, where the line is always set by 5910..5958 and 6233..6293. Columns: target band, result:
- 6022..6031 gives -0.8 angstrom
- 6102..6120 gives -0.7 angstrom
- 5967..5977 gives -1.5 angstrom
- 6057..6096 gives -1.3 angstrom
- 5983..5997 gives -0.5 angstrom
